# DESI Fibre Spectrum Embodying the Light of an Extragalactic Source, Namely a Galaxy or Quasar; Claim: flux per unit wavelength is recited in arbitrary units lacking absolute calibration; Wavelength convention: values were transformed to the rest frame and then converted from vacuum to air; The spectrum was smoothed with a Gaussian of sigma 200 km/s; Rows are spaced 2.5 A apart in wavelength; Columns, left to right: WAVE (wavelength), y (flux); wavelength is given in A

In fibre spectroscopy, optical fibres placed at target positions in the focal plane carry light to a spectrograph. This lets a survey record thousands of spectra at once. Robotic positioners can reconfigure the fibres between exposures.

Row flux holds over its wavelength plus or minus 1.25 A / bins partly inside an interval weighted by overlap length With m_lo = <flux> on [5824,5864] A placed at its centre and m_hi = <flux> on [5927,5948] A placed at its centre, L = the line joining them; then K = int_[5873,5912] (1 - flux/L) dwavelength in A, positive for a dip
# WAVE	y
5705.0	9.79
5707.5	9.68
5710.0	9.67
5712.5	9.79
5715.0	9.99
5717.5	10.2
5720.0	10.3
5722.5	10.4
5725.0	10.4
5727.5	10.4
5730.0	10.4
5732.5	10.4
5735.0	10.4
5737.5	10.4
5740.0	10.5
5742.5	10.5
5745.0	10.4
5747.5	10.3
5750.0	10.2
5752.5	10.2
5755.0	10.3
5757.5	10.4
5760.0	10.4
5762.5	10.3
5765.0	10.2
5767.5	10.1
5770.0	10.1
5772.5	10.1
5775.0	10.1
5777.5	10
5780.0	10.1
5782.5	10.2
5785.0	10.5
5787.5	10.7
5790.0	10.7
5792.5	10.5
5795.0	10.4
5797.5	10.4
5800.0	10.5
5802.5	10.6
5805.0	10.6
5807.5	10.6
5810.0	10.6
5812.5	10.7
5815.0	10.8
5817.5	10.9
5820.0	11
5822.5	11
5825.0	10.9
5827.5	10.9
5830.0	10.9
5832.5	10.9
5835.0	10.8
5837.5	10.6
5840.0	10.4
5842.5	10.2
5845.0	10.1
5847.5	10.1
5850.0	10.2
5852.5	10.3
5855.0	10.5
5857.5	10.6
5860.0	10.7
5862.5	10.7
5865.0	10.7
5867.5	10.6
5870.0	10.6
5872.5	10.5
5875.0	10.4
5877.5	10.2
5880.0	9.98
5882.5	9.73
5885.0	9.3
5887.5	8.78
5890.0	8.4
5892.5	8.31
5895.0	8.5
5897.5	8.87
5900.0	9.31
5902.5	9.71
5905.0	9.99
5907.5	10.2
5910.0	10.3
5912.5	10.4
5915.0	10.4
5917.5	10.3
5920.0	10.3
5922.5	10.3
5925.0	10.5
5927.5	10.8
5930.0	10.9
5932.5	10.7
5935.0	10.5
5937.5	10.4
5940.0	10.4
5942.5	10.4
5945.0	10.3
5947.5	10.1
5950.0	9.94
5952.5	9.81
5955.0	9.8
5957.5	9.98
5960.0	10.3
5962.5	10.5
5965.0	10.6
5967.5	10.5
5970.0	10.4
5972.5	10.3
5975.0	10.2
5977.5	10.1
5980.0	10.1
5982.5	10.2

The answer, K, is 3.8 A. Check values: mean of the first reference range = 10.5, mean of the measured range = 9.5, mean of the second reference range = 10.5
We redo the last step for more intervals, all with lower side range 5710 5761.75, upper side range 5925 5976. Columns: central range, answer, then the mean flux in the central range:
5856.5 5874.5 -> -0.5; 10.6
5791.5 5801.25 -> -0.1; 10.4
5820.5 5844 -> -0.9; 10.7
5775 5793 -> -0.1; 10.4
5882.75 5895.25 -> 1.9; 8.76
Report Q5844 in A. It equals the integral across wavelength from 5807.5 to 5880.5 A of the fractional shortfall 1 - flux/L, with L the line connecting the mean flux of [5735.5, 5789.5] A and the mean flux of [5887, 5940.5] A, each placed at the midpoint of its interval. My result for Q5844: -3.5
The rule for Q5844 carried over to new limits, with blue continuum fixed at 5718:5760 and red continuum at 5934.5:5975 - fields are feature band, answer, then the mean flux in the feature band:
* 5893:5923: 1.3 A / 9.83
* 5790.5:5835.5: -1.7 A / 10.7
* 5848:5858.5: -0.1 A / 10.4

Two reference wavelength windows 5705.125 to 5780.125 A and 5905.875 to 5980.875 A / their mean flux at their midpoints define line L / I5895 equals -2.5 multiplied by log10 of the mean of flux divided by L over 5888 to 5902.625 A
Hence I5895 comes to 0.17 mag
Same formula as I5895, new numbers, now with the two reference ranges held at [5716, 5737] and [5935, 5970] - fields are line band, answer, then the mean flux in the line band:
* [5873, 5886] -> 0.03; 9.97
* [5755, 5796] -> 0.00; 10.3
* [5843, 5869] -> -0.02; 10.4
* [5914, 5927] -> -0.01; 10.4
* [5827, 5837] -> -0.06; 10.9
